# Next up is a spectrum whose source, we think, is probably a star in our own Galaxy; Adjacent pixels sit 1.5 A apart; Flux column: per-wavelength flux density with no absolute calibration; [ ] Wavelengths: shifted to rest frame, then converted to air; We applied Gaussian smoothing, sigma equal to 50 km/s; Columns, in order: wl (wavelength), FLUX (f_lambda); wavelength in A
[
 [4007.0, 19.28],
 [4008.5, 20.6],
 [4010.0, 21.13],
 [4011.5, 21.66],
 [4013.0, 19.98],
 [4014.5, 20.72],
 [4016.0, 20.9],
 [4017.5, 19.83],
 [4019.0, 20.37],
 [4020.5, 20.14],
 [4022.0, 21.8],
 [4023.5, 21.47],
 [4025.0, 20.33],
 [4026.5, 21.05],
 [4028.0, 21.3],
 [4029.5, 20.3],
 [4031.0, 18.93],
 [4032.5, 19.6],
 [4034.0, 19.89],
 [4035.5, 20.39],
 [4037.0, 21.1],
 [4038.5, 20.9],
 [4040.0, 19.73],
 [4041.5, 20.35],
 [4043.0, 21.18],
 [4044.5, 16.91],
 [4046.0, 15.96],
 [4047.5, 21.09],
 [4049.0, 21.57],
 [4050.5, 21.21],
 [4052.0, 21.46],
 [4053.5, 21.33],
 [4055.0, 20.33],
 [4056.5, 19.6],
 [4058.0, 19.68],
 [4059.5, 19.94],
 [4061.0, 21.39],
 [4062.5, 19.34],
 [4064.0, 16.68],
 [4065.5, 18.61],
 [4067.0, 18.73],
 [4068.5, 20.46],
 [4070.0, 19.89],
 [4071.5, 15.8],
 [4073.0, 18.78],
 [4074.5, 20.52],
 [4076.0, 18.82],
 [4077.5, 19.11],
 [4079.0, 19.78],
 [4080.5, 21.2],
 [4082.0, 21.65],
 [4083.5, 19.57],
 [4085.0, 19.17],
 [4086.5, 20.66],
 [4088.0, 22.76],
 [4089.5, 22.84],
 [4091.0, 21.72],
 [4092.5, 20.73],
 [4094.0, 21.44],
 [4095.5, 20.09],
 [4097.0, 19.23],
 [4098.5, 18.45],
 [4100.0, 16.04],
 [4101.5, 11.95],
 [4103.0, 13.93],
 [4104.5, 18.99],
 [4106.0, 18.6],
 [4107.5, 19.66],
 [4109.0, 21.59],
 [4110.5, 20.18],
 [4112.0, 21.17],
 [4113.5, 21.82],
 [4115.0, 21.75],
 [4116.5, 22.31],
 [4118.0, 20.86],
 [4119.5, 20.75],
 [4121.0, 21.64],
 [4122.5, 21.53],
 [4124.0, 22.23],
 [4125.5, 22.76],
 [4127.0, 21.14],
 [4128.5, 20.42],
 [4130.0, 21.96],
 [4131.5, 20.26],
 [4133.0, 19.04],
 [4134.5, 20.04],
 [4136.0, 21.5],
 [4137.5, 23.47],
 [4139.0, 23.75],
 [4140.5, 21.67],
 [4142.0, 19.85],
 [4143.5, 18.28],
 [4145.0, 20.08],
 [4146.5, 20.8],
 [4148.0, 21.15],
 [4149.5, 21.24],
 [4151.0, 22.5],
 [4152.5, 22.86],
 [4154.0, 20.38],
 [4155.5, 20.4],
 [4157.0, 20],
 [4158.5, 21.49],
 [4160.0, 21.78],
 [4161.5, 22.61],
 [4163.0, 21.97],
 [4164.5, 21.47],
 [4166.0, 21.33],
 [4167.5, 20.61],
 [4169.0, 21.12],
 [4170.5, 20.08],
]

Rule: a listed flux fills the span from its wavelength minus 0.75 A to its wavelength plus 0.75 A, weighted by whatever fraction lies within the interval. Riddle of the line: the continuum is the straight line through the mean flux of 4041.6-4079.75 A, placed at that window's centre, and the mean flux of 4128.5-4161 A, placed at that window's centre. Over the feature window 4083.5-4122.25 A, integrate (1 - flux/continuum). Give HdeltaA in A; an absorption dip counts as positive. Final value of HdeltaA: 0.7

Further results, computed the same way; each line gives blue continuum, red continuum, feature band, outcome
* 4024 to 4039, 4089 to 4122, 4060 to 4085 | 0.83 A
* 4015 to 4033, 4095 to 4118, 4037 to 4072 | 0.49 A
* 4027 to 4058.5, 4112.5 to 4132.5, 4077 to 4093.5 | -0.02 A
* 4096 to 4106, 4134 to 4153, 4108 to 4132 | -3.41 A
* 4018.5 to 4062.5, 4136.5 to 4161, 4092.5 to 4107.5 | 2.11 A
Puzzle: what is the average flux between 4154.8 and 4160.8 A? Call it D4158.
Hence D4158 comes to 20.9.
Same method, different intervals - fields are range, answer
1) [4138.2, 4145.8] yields 20.7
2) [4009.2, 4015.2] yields 20.9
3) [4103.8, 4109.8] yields 19.7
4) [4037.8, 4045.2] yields 19.8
